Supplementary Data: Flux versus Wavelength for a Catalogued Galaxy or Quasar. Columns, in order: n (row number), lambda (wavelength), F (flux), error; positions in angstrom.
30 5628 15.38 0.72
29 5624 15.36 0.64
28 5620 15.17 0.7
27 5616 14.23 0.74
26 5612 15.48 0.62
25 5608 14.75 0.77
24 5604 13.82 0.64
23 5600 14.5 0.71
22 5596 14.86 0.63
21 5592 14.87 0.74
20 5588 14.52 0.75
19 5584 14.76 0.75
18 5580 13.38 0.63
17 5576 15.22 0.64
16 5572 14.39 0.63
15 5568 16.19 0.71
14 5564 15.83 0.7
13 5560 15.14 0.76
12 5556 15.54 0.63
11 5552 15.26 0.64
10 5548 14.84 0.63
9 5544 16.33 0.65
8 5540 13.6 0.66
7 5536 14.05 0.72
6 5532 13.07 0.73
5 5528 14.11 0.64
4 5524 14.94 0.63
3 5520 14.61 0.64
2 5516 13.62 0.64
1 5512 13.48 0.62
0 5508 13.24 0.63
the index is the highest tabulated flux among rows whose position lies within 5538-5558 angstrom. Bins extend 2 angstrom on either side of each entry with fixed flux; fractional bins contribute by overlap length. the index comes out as 16.33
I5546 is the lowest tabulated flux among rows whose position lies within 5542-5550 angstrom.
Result 14.84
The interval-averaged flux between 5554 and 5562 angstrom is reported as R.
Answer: 15.3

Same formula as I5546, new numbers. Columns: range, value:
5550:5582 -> 13.38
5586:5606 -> 13.82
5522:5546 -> 13.07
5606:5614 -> 14.75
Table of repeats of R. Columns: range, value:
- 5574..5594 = 14.6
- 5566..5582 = 14.8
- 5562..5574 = 15.5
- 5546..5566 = 15.3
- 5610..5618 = 14.9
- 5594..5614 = 14.7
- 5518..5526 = 14.8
